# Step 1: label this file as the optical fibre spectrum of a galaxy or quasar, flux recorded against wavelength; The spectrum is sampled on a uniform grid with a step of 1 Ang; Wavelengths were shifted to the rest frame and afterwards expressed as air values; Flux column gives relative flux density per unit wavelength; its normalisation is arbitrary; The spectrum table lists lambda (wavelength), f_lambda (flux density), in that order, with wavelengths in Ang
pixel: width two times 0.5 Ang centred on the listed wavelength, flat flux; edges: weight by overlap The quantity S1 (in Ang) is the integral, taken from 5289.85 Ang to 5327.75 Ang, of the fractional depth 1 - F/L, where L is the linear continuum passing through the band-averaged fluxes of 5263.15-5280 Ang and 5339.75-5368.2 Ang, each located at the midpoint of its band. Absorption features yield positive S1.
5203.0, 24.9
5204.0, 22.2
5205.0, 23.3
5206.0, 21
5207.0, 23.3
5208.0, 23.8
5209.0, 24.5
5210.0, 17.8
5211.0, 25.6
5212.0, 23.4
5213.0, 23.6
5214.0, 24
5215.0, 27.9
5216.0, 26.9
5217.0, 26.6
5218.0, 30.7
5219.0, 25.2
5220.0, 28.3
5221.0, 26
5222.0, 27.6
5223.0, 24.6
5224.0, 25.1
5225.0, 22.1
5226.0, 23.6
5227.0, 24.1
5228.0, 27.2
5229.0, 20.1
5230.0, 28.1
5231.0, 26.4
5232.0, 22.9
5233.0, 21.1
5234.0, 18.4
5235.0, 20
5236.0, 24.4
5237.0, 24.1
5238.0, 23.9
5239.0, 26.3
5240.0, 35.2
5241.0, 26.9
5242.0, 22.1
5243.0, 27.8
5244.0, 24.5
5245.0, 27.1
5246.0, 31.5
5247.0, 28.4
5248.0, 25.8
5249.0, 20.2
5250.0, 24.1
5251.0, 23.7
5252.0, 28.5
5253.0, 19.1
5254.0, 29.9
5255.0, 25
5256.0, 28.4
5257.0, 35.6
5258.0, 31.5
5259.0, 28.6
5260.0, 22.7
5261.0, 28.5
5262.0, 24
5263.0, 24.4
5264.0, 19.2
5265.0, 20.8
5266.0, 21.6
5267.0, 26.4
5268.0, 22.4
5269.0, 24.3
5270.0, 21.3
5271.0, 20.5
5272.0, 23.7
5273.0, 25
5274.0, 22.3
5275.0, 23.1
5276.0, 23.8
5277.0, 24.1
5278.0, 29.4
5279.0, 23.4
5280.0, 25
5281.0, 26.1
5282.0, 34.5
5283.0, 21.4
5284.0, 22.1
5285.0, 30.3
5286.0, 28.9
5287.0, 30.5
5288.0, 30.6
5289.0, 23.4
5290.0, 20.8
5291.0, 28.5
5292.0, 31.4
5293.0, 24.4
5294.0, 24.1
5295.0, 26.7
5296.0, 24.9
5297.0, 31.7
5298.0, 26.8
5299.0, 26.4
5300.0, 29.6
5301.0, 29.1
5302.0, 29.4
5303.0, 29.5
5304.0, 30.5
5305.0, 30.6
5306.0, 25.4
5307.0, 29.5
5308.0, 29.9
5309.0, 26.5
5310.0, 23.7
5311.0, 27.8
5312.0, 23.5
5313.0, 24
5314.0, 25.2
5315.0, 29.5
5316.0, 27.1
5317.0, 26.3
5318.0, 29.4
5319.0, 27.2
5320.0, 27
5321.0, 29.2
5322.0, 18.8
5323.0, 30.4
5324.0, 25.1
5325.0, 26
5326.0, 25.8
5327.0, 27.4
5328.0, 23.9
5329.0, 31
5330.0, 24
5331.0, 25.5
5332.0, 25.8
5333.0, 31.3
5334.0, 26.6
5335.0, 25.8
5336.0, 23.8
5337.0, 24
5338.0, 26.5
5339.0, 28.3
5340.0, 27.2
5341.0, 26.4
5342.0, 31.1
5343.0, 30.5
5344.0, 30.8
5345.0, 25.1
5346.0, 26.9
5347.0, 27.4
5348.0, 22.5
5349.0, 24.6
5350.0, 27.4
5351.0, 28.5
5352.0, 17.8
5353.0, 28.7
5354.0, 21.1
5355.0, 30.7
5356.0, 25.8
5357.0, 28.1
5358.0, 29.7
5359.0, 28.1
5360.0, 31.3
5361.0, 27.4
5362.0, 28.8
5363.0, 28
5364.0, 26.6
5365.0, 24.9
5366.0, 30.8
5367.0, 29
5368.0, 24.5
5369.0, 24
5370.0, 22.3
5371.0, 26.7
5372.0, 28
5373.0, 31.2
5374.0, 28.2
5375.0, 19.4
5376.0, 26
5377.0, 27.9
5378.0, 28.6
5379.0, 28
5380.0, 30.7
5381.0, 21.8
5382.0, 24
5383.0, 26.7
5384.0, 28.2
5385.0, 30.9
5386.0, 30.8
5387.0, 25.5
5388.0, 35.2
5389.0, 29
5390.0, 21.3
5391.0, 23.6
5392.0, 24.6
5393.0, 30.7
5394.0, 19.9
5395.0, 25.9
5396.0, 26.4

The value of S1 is -3.1 Ang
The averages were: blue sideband 23.3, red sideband 27.3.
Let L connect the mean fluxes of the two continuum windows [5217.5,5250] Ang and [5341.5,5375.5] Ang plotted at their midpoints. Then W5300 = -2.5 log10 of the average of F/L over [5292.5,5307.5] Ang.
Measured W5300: -0.07 mag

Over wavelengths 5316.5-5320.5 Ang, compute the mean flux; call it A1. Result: 27.5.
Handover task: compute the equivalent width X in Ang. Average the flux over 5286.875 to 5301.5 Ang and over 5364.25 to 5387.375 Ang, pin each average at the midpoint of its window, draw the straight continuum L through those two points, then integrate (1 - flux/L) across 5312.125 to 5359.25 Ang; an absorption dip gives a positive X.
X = 0.68 Ang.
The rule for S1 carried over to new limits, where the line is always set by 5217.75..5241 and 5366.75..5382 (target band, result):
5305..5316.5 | -0.4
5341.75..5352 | -0.3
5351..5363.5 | -0.5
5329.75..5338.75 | 0.0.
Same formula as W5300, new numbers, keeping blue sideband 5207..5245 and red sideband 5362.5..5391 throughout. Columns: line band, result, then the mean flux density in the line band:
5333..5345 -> -0.04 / 27.4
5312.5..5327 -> -0.01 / 26.5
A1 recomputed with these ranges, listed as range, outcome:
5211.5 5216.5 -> 25.2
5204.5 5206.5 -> 22.1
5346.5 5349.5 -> 24.8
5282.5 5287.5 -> 26.6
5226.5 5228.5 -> 25.6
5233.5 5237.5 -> 21.7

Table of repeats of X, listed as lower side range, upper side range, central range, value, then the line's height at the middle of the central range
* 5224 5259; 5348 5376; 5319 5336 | -0.06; 26.3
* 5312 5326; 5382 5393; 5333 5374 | 0.00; 27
